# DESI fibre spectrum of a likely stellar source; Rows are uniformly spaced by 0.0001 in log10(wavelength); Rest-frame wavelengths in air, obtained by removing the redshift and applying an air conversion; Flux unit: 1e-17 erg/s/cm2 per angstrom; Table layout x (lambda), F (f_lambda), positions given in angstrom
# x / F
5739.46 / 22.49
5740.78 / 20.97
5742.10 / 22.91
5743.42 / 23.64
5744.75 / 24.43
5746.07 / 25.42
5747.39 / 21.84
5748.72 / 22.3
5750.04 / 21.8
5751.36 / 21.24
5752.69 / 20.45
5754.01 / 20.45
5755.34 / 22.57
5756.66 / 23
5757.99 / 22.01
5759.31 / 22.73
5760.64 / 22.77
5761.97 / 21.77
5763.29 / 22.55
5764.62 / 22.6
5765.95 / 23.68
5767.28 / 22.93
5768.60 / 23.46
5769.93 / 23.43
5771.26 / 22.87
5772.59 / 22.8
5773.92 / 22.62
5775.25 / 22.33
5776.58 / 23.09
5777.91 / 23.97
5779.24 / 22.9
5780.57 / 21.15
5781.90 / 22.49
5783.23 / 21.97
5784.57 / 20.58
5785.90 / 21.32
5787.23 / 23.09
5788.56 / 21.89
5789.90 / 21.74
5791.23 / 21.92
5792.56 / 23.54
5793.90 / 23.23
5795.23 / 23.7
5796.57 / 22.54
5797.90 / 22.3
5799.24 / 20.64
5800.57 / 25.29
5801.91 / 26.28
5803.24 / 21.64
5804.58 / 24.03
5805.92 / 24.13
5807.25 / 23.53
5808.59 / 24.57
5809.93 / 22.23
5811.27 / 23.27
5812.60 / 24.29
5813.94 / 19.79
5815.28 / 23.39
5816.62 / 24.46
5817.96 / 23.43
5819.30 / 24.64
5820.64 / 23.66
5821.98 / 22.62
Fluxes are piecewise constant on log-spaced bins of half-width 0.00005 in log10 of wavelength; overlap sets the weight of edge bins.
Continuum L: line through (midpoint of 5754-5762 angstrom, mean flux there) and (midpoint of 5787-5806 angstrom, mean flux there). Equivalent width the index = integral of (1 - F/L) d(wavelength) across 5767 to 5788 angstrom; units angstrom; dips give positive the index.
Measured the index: 0.1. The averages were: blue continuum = 22.3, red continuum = 23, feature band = 22.6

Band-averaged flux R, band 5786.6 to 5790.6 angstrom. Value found 22.2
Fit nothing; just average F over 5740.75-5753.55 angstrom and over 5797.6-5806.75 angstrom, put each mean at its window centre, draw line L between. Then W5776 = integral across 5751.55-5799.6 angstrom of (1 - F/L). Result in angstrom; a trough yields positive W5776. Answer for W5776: 1.32 angstrom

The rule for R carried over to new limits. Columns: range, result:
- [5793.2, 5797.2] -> 23.1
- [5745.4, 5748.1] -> 23.6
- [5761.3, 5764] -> 22.2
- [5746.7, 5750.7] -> 22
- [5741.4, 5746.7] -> 24.1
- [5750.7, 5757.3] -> 21.5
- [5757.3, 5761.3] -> 22.5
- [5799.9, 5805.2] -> 24.3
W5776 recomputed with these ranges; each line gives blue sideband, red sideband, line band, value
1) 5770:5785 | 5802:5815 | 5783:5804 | 0.2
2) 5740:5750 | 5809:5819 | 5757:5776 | 0.2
